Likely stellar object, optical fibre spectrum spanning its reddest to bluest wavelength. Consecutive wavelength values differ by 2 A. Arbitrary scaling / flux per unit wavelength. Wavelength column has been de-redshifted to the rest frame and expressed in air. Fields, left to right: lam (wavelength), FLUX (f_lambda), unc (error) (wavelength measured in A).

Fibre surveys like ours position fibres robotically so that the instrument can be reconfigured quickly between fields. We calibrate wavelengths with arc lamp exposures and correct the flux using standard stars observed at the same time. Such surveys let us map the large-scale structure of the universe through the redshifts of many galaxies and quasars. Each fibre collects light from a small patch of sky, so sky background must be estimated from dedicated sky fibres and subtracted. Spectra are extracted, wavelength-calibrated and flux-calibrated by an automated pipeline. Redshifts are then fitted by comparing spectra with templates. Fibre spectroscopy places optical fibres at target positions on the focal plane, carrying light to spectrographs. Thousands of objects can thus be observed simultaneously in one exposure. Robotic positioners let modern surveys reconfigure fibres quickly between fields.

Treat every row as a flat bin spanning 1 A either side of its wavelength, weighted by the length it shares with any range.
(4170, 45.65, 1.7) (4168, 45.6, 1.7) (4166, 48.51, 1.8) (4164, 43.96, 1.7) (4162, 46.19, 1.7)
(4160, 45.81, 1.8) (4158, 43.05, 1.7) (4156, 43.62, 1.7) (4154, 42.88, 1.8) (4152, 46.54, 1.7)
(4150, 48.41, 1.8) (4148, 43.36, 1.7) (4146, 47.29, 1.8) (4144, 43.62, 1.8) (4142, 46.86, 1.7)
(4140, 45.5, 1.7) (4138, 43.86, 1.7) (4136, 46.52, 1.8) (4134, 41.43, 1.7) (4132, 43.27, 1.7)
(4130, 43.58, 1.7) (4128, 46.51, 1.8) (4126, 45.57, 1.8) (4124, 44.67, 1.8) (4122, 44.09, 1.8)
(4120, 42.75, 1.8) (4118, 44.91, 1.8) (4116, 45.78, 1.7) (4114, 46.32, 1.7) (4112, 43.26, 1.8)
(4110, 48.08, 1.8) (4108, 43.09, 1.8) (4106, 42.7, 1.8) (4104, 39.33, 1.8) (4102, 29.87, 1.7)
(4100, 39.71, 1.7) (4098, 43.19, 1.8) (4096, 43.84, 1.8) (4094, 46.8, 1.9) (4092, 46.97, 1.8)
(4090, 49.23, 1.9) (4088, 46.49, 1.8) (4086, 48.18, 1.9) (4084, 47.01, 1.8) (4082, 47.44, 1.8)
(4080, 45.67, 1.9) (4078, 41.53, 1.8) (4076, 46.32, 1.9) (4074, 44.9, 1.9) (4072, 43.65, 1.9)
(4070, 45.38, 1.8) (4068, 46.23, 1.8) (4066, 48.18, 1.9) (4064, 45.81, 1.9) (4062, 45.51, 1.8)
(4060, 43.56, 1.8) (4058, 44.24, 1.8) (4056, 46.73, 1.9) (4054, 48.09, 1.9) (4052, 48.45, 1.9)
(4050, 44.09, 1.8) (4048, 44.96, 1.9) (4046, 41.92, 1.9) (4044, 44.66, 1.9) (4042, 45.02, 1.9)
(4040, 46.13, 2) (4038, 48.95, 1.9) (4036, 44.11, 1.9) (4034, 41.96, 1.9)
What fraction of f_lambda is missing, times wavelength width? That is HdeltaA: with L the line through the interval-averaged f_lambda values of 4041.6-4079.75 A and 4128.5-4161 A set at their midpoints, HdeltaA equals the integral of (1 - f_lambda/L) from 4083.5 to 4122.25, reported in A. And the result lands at 0.8 A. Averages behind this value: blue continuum 45.2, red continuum 44.8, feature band 44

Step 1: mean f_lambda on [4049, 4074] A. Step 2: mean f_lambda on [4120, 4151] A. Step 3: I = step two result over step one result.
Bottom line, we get 1.0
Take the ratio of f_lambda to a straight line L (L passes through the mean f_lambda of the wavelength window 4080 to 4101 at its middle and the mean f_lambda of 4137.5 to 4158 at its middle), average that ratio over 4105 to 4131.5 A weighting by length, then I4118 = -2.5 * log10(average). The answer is 0.02 mag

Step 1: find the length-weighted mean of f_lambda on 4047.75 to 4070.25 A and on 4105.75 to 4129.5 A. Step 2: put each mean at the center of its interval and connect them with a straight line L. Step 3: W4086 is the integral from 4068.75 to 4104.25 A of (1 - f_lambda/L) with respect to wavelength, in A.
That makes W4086 0.9 A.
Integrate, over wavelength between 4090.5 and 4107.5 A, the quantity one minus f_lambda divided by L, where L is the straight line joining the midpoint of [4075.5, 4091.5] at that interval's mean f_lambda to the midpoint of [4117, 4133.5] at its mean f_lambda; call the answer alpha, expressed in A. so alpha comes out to 1.4 A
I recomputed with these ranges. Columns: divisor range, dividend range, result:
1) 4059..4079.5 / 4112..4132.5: 0.99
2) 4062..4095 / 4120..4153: 0.97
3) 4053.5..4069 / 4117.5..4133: 0.97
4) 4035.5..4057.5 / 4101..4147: 0.96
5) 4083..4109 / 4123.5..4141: 1.02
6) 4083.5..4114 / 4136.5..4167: 1.03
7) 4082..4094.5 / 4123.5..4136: 0.93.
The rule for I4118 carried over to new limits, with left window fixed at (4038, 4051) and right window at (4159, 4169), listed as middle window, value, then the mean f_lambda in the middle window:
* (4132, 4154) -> 0.02 mag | 45.1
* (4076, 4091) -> -0.03 mag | 46.5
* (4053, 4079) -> -0.01 mag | 45.4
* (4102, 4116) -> 0.06 mag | 42.9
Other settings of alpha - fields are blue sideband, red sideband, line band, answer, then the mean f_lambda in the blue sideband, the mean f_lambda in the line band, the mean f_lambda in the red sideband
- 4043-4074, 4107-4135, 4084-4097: -0.6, 45.4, 46.9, 44.5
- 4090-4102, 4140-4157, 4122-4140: 0.1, 43.3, 44.5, 45.3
